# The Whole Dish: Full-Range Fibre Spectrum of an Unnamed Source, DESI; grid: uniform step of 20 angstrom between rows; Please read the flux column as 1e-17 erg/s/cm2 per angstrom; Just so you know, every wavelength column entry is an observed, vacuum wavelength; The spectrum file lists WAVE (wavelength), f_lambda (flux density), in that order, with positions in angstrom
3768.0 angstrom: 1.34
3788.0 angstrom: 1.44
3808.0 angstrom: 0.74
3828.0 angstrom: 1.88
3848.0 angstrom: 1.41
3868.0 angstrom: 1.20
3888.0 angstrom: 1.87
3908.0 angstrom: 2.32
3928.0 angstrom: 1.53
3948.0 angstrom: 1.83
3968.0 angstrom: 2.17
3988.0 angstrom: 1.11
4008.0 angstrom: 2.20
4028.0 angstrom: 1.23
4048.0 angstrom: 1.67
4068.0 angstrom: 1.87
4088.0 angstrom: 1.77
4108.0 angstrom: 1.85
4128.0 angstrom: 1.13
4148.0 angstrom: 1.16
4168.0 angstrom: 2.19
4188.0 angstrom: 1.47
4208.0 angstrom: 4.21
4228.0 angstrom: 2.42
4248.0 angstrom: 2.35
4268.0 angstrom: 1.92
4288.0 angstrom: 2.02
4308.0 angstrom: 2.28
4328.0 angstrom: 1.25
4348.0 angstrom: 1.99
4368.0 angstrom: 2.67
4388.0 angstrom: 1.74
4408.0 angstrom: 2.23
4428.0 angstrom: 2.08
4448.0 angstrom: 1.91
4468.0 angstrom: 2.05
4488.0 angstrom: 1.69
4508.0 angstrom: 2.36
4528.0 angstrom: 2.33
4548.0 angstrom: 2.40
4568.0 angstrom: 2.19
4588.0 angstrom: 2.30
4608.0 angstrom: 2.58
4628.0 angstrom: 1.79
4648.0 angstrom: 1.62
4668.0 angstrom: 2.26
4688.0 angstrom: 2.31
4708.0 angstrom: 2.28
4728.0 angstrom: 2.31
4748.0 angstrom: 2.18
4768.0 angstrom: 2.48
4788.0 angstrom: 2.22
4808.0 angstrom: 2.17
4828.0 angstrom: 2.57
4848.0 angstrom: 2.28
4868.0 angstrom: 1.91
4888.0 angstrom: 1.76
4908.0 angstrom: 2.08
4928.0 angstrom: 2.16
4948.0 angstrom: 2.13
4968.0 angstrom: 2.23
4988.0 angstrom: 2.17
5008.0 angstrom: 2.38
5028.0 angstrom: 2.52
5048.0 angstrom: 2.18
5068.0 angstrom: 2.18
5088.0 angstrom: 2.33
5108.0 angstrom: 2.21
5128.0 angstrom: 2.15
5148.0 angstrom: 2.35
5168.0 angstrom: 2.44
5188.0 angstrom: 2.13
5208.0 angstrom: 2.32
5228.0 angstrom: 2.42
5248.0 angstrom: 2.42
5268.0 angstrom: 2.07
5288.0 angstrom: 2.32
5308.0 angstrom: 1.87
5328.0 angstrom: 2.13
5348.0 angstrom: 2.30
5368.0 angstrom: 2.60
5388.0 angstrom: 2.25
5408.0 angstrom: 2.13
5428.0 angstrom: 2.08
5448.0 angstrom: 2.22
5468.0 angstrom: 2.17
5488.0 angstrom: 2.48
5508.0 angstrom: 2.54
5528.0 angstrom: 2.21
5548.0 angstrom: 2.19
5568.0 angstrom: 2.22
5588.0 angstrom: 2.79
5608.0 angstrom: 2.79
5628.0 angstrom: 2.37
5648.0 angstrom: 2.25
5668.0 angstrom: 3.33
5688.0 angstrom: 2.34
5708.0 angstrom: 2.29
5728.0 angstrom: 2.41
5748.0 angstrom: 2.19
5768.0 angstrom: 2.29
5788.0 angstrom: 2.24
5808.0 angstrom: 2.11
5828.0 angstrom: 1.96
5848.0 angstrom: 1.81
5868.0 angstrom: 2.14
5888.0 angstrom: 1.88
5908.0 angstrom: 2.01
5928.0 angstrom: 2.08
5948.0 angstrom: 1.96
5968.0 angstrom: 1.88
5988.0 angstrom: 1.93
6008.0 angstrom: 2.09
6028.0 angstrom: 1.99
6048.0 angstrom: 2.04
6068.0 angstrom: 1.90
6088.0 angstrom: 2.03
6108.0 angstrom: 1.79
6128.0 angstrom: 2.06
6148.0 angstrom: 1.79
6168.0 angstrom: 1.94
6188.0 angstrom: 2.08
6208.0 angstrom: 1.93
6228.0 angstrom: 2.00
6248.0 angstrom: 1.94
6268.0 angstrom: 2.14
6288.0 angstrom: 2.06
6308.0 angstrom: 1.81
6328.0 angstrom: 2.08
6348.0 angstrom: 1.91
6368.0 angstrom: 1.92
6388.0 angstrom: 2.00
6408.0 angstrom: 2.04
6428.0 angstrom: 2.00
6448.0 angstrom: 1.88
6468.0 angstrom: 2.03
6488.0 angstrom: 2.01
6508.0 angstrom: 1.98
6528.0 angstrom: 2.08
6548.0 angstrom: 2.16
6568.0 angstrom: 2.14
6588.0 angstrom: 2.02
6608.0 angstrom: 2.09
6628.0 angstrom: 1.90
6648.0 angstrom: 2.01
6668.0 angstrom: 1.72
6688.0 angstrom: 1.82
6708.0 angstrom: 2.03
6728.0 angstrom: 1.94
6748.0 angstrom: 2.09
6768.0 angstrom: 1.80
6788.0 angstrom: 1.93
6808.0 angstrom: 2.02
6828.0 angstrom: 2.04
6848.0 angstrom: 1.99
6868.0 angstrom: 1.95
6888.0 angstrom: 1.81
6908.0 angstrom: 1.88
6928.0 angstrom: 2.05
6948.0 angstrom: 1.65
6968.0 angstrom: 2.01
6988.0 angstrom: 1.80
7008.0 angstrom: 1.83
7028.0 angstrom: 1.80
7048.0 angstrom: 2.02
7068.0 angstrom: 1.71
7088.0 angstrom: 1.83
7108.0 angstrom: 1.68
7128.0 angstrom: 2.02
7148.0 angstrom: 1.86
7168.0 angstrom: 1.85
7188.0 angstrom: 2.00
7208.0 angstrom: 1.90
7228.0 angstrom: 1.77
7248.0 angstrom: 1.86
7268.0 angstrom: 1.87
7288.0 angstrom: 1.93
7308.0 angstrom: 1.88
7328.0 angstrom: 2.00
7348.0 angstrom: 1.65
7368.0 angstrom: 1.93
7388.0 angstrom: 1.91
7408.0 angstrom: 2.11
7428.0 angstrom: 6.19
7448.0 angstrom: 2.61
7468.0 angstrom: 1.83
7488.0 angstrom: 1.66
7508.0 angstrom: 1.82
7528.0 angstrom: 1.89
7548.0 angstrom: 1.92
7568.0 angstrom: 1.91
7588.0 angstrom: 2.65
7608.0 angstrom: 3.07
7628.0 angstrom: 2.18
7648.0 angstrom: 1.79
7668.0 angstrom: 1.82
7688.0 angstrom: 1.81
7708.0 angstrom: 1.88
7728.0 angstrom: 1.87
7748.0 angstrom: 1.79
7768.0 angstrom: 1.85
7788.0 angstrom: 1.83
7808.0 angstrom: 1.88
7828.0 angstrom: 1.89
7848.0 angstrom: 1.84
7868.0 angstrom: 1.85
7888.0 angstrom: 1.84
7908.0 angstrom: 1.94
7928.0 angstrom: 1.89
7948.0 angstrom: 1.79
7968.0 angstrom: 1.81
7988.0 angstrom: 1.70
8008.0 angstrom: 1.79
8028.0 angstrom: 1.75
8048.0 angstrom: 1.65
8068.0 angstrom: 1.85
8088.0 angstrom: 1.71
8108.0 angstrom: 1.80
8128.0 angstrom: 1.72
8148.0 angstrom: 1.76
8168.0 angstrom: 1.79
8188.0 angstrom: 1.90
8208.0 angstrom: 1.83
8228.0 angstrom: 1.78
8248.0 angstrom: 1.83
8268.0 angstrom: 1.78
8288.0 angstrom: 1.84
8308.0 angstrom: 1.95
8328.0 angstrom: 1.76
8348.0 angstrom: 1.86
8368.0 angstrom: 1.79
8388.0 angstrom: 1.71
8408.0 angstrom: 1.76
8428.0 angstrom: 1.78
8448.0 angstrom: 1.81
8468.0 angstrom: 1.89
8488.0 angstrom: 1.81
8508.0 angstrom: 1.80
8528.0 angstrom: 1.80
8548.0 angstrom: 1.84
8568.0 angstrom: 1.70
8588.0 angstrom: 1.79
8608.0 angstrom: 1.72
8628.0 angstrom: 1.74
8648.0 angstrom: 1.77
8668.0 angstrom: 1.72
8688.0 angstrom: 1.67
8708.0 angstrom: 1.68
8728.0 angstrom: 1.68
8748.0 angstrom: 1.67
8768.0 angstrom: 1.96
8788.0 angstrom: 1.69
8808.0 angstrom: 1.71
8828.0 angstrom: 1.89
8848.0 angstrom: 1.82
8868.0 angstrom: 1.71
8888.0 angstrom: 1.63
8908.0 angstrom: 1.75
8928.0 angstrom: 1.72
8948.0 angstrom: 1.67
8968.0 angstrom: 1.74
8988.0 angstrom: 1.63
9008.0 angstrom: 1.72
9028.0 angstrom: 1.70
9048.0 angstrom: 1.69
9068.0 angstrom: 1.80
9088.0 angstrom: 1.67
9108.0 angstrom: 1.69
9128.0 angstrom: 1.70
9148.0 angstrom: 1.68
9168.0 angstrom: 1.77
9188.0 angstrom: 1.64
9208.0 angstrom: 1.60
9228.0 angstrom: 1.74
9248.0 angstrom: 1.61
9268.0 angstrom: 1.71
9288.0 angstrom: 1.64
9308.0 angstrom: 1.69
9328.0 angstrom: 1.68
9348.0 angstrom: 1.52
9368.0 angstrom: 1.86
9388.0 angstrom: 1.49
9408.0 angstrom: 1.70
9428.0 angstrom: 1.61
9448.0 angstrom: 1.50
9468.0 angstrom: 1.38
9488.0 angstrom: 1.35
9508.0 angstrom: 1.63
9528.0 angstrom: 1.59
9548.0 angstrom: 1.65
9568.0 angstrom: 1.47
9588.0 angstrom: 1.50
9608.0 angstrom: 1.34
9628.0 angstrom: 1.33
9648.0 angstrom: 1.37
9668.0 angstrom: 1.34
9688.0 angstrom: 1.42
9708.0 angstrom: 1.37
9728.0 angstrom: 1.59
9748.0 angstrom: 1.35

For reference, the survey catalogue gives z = 0.13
